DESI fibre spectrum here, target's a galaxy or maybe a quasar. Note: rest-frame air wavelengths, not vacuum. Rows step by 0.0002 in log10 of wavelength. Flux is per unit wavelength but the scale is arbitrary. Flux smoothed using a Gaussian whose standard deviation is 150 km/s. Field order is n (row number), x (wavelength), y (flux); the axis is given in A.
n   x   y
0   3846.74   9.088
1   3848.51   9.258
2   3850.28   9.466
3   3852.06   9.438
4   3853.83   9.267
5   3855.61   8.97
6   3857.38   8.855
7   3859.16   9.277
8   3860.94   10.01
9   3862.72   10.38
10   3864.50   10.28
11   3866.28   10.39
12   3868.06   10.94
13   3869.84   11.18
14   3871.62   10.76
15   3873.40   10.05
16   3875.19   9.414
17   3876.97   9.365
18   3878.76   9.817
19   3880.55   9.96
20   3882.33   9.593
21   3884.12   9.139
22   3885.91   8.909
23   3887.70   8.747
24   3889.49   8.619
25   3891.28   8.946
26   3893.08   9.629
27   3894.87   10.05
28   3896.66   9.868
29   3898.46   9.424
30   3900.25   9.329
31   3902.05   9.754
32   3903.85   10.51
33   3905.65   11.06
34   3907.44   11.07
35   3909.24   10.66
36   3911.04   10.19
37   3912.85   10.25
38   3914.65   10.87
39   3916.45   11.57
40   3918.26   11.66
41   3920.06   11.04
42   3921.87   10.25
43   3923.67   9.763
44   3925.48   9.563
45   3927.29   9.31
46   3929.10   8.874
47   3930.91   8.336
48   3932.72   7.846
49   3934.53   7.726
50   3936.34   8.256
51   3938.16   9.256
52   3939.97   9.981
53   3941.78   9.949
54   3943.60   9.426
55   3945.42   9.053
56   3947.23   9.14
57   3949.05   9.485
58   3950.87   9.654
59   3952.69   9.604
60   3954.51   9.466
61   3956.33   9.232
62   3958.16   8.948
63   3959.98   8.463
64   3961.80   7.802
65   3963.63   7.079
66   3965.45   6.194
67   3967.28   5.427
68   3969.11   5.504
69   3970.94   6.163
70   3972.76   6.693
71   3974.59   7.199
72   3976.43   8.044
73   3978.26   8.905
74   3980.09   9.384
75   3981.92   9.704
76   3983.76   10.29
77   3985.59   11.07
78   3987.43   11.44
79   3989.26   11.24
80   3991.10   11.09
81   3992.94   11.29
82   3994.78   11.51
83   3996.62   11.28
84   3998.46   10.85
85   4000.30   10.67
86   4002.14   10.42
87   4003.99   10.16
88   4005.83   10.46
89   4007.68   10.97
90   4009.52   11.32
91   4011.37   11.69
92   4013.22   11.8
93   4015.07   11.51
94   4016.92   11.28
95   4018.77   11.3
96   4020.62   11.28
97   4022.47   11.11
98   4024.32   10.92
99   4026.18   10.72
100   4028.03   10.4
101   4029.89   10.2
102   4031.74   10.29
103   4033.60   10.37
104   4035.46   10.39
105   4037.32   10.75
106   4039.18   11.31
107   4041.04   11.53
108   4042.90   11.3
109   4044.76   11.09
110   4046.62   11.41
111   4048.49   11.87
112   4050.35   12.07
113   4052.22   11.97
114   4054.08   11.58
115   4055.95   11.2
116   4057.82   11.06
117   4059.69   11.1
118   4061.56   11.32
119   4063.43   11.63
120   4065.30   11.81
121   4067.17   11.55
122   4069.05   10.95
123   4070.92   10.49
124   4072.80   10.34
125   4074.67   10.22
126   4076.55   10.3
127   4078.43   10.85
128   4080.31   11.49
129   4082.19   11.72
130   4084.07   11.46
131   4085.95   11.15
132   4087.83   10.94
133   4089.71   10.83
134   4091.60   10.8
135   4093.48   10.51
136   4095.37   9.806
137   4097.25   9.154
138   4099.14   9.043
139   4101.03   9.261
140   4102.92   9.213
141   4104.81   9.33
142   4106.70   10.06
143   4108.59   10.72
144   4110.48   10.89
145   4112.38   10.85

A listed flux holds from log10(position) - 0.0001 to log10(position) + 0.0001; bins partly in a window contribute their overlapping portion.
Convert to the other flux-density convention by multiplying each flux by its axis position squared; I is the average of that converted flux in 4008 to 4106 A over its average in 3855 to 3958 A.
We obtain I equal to 1.21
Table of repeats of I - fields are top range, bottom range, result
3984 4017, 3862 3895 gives 1.21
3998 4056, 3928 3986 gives 1.35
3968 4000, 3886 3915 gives 1.00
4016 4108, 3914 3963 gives 1.22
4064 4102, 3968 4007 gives 1.15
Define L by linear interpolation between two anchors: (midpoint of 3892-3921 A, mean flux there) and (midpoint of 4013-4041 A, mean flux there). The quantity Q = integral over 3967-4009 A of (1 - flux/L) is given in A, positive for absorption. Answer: 4.4 A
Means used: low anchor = 10.4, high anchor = 10.9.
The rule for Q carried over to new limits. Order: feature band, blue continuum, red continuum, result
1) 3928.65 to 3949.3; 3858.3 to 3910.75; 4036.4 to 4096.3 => 2.7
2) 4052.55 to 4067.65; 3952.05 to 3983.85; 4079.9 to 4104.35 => -2.6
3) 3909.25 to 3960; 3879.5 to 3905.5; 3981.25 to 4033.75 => 2.2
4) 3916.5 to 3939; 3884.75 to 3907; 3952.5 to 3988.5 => -0.9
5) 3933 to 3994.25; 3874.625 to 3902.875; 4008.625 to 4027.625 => 9.5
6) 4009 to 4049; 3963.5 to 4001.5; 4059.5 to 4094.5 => -4.0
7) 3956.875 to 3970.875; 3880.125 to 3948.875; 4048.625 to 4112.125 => 4.1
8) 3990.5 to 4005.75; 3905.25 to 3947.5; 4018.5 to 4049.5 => -0.5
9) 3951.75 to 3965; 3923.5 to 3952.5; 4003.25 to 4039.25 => 1.3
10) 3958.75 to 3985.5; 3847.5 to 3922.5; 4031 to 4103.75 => 6.8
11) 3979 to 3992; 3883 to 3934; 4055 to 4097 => -0.3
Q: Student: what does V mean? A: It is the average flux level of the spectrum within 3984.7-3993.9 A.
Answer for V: 11.2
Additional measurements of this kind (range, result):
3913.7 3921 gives 11.3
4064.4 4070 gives 11.4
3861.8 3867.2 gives 10.3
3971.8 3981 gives 8.04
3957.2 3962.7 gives 8.41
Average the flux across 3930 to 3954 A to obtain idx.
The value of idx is 9.06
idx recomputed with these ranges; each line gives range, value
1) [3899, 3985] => 9.11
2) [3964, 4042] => 10.1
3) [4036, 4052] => 11.4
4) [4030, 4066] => 11.2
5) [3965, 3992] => 8.6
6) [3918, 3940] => 9.28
